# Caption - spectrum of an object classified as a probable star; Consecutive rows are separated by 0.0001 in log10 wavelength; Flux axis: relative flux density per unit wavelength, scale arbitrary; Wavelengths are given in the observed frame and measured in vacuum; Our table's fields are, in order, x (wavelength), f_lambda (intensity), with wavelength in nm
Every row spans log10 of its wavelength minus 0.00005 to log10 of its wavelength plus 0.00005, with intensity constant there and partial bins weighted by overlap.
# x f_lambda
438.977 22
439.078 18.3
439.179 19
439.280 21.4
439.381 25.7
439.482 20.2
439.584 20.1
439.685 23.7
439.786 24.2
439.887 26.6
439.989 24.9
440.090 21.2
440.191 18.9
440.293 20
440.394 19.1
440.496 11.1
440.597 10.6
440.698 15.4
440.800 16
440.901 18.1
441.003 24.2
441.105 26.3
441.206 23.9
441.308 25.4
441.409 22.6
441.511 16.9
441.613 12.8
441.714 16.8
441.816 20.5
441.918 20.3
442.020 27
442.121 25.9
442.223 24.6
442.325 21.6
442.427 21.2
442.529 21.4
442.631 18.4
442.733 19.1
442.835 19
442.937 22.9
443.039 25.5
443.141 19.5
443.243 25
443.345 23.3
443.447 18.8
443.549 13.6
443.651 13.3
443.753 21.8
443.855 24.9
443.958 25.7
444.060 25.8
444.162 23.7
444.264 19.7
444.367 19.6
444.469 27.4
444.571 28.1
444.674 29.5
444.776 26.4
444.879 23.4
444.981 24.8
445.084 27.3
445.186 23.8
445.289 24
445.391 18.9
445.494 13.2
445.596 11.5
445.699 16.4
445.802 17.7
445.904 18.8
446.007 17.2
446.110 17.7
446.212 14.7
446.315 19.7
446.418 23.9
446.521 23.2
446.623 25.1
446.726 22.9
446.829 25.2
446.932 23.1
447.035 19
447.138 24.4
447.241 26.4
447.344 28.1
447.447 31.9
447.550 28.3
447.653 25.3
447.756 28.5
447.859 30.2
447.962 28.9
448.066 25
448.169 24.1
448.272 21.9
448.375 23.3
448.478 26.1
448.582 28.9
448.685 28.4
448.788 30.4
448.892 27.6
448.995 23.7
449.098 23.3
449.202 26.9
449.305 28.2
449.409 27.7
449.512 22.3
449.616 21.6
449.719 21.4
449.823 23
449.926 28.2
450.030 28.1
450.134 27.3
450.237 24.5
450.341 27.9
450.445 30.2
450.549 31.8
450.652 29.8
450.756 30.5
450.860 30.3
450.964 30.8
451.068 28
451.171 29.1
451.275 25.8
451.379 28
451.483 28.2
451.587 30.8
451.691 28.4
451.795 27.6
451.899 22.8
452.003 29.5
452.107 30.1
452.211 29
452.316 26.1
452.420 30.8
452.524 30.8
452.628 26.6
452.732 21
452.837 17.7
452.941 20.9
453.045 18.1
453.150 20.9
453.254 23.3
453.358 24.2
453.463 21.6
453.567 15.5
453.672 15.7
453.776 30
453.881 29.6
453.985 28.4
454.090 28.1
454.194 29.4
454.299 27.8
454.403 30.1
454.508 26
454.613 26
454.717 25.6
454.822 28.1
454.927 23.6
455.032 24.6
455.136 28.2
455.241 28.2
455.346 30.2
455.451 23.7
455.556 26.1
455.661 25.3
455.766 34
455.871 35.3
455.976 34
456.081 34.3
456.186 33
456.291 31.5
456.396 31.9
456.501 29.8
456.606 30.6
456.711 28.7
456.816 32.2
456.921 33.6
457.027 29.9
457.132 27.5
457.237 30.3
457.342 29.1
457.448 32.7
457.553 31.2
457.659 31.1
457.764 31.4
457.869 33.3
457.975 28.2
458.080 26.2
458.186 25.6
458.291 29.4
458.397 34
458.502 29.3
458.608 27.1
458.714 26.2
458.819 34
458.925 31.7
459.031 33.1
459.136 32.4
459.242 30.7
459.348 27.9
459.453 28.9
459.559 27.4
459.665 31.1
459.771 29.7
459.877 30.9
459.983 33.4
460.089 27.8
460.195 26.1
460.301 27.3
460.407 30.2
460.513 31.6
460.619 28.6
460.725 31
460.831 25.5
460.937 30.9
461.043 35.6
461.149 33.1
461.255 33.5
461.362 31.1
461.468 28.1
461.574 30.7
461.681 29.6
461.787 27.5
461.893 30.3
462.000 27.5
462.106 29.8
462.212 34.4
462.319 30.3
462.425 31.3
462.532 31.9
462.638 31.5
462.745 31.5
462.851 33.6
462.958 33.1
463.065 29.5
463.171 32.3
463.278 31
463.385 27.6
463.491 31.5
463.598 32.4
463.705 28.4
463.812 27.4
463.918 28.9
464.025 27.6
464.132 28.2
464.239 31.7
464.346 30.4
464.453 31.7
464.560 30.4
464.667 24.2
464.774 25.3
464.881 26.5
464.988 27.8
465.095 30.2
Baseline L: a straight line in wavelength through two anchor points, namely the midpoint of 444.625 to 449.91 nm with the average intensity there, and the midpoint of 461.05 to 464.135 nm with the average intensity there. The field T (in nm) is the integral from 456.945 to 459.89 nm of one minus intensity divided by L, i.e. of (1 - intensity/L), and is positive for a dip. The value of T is -0.13 nm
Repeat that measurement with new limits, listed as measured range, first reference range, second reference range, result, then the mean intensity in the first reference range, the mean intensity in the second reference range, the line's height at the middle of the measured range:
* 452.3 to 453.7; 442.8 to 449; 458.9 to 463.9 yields 0.217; 23.2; 30.4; 26.5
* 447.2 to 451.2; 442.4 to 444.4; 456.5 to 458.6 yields -0.372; 21.1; 30.1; 24.8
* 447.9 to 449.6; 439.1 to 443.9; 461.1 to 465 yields -0.153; 20.7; 30.1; 23.8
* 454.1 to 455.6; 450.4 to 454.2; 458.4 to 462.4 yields 0.032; 26.4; 30.2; 27.6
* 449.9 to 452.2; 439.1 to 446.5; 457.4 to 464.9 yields -0.318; 21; 30.1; 25.1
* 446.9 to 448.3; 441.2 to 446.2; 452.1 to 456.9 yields -0.167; 21.3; 27.1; 23.4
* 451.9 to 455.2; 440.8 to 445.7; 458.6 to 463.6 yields 0.174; 21.7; 30.5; 26.8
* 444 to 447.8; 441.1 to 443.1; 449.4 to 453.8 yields 0.071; 21.5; 25.9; 23.3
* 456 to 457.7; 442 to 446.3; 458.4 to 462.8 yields -0.172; 21.4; 30.3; 28.3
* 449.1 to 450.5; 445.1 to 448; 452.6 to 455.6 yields -0.143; 22.5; 24.8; 23.5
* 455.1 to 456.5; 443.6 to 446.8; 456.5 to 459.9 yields -0.090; 21.6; 30.2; 28.6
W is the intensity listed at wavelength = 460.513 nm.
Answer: 31.6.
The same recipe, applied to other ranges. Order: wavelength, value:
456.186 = 33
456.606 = 30.6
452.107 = 30.1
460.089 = 27.8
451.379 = 28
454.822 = 28.1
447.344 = 28.1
